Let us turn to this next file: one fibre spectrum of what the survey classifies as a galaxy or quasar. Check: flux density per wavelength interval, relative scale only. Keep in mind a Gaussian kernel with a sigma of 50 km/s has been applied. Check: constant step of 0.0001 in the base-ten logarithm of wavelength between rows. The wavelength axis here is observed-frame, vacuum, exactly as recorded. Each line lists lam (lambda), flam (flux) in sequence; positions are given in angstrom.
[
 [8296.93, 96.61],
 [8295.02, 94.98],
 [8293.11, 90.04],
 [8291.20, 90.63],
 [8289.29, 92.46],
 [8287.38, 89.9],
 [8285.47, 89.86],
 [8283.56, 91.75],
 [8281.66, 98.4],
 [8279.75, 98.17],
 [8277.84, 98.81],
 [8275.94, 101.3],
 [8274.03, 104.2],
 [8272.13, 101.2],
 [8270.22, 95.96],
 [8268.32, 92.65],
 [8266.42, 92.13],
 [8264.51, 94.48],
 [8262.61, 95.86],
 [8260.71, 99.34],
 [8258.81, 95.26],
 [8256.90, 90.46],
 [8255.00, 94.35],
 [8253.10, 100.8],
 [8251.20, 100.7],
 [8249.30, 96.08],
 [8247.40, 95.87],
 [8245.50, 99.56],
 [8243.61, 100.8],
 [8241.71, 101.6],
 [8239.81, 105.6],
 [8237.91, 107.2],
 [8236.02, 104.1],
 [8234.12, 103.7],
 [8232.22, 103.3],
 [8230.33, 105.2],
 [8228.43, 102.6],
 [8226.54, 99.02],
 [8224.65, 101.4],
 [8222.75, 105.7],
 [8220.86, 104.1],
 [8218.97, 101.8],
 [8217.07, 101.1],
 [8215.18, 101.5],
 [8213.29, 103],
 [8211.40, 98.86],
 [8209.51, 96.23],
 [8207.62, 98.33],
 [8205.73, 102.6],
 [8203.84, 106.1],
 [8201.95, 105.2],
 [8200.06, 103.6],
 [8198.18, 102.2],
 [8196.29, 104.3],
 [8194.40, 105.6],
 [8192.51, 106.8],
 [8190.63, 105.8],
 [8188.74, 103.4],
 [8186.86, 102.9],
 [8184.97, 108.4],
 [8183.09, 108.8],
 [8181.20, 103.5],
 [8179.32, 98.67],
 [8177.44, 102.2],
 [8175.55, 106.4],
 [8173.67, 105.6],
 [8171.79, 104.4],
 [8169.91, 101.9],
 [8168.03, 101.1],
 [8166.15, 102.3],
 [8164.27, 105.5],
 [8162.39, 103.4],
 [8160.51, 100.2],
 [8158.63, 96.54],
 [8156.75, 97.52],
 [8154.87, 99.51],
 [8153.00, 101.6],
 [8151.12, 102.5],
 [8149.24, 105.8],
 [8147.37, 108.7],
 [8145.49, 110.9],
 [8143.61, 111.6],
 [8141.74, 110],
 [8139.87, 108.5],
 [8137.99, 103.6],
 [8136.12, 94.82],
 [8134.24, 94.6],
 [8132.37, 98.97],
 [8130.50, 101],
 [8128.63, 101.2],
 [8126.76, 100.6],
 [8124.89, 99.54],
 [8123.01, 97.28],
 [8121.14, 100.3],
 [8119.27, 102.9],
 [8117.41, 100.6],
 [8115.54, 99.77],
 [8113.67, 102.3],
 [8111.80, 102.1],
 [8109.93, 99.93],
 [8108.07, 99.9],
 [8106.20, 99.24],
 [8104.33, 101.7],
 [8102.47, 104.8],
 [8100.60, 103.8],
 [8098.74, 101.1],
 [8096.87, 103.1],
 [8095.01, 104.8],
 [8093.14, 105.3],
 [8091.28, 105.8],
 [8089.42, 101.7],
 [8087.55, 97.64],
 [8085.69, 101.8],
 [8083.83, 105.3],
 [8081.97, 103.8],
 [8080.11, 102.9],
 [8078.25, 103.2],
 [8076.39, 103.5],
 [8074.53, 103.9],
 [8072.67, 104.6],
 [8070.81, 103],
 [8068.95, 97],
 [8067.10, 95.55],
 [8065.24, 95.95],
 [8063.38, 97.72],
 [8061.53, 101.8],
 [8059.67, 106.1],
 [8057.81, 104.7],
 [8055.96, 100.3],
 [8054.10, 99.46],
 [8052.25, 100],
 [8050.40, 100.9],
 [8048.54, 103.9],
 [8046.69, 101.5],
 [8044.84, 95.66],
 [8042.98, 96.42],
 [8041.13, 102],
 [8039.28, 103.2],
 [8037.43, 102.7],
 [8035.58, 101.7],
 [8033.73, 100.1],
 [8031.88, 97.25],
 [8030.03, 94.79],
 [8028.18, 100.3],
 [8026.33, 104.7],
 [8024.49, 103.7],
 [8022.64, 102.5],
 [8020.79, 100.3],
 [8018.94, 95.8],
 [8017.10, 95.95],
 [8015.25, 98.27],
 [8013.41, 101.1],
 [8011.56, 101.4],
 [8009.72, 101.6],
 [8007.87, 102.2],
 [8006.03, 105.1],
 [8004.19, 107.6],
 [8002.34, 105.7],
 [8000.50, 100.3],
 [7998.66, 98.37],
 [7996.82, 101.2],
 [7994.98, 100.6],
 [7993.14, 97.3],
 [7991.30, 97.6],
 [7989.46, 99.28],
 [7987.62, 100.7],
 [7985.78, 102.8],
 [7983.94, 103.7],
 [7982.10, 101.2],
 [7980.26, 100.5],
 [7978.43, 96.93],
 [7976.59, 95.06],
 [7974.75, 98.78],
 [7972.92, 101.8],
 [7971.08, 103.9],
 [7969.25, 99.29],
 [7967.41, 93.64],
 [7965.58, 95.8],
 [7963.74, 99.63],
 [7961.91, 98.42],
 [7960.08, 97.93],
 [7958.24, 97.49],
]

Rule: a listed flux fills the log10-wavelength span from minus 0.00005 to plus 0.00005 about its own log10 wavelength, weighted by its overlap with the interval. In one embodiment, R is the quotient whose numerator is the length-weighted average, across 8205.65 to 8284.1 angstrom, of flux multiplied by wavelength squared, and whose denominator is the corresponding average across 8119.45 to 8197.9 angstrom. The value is 0.99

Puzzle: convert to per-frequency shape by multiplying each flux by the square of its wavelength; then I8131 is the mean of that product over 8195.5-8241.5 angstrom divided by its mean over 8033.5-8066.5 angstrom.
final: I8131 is 1.06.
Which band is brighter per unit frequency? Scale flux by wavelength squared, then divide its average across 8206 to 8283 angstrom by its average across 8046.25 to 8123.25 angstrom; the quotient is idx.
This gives 1.02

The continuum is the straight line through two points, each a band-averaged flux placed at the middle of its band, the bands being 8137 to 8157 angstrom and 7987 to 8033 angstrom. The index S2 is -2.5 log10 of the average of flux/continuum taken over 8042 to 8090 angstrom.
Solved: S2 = 0.02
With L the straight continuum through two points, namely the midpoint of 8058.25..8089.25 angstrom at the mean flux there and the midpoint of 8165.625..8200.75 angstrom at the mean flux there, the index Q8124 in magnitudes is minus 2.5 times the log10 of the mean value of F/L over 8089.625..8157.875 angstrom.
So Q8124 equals 0.00 mag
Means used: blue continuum 102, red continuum 104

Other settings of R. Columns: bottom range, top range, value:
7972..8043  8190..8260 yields 1.07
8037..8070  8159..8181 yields 1.05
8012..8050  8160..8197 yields 1.08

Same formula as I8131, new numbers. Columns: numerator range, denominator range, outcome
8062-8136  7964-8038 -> 1.03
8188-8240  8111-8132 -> 1.05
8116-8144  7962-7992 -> 1.06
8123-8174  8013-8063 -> 1.05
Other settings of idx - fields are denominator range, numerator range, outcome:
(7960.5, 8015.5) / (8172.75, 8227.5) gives 1.08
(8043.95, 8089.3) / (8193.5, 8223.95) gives 1.05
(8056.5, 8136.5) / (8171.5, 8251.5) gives 1.04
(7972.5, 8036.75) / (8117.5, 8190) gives 1.06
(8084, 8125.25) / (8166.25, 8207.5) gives 1.04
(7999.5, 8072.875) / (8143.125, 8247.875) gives 1.06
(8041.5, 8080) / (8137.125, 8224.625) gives 1.06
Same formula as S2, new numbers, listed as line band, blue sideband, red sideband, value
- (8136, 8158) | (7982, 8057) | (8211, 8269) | -0.048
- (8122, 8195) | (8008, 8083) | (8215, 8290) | -0.036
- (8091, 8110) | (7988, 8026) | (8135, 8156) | 0.010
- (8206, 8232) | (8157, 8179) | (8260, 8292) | -0.025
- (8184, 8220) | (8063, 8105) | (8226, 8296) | -0.041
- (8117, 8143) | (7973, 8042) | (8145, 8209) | 0.016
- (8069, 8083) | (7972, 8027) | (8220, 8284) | -0.030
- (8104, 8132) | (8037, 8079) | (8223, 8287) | -0.002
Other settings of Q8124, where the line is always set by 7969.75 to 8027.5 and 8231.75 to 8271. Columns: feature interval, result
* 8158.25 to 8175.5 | -0.04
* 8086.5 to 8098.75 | -0.03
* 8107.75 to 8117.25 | -0.01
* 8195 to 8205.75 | -0.06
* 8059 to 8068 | 0.01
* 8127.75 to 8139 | 0.01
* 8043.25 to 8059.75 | -0.01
